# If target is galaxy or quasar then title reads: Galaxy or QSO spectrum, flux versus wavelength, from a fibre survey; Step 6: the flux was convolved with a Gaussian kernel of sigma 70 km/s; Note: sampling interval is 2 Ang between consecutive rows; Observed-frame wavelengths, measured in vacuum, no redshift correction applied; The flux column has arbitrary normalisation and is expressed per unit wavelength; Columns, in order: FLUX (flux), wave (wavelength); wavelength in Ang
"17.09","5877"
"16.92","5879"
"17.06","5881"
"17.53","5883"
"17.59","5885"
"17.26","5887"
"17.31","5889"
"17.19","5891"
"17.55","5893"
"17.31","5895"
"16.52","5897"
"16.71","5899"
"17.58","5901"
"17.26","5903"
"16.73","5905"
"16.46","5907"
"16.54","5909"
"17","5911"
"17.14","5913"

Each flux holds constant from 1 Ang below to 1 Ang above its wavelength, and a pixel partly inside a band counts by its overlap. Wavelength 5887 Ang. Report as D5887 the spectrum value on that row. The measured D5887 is 17.26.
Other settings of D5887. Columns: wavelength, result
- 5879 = 16.92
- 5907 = 16.46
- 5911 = 17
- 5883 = 17.53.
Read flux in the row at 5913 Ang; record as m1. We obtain 17.14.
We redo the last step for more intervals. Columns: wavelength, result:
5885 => 17.59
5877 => 17.09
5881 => 17.06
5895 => 17.31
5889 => 17.31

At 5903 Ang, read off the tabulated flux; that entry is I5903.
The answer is 17.26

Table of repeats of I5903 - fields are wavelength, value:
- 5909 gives 16.54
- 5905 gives 16.73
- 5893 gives 17.55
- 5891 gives 17.19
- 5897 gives 16.52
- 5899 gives 16.71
